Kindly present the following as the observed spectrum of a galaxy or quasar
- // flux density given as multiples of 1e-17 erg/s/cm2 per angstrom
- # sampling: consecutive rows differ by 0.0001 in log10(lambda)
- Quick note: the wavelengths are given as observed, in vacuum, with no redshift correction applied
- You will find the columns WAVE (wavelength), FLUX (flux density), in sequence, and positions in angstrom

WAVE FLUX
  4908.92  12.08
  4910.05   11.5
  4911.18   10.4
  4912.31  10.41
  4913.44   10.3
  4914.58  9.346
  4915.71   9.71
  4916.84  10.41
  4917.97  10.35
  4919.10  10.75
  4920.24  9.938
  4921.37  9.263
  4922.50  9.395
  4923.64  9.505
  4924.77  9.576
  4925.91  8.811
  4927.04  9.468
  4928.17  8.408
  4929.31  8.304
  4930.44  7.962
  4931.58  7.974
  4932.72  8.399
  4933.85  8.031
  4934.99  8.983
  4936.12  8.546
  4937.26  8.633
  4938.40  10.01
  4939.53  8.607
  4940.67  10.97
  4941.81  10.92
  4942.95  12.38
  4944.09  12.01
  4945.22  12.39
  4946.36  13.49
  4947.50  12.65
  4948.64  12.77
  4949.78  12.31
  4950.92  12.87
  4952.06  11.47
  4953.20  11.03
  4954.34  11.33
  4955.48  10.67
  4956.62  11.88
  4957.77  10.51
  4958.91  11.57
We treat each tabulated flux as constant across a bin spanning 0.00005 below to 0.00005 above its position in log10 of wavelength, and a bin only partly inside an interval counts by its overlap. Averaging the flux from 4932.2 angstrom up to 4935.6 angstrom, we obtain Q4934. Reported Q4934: 8.49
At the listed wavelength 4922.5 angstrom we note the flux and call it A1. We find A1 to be 9.395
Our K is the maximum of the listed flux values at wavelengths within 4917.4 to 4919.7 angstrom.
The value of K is 10.75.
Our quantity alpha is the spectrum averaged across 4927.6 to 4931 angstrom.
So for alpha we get 8.24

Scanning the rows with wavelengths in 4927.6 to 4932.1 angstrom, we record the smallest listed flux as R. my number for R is 7.962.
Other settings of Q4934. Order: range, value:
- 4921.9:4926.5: 9.32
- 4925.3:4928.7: 8.92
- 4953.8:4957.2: 11.3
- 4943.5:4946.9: 12.6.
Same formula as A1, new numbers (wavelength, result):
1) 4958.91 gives 11.57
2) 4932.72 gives 8.399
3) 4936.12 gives 8.546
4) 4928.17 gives 8.408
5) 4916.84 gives 10.41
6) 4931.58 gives 7.974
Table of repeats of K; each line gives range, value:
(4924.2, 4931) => 9.576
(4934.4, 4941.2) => 10.97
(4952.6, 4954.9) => 11.33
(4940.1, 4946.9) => 13.49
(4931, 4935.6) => 8.983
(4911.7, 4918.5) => 10.41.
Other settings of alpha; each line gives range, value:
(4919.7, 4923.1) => 9.53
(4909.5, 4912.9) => 10.8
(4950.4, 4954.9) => 11.7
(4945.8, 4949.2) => 13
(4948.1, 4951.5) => 12.6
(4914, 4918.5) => 9.95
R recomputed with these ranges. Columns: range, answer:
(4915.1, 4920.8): 9.71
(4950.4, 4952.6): 11.47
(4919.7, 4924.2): 9.263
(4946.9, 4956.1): 10.67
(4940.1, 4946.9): 10.92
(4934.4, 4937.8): 8.546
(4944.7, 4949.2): 12.39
